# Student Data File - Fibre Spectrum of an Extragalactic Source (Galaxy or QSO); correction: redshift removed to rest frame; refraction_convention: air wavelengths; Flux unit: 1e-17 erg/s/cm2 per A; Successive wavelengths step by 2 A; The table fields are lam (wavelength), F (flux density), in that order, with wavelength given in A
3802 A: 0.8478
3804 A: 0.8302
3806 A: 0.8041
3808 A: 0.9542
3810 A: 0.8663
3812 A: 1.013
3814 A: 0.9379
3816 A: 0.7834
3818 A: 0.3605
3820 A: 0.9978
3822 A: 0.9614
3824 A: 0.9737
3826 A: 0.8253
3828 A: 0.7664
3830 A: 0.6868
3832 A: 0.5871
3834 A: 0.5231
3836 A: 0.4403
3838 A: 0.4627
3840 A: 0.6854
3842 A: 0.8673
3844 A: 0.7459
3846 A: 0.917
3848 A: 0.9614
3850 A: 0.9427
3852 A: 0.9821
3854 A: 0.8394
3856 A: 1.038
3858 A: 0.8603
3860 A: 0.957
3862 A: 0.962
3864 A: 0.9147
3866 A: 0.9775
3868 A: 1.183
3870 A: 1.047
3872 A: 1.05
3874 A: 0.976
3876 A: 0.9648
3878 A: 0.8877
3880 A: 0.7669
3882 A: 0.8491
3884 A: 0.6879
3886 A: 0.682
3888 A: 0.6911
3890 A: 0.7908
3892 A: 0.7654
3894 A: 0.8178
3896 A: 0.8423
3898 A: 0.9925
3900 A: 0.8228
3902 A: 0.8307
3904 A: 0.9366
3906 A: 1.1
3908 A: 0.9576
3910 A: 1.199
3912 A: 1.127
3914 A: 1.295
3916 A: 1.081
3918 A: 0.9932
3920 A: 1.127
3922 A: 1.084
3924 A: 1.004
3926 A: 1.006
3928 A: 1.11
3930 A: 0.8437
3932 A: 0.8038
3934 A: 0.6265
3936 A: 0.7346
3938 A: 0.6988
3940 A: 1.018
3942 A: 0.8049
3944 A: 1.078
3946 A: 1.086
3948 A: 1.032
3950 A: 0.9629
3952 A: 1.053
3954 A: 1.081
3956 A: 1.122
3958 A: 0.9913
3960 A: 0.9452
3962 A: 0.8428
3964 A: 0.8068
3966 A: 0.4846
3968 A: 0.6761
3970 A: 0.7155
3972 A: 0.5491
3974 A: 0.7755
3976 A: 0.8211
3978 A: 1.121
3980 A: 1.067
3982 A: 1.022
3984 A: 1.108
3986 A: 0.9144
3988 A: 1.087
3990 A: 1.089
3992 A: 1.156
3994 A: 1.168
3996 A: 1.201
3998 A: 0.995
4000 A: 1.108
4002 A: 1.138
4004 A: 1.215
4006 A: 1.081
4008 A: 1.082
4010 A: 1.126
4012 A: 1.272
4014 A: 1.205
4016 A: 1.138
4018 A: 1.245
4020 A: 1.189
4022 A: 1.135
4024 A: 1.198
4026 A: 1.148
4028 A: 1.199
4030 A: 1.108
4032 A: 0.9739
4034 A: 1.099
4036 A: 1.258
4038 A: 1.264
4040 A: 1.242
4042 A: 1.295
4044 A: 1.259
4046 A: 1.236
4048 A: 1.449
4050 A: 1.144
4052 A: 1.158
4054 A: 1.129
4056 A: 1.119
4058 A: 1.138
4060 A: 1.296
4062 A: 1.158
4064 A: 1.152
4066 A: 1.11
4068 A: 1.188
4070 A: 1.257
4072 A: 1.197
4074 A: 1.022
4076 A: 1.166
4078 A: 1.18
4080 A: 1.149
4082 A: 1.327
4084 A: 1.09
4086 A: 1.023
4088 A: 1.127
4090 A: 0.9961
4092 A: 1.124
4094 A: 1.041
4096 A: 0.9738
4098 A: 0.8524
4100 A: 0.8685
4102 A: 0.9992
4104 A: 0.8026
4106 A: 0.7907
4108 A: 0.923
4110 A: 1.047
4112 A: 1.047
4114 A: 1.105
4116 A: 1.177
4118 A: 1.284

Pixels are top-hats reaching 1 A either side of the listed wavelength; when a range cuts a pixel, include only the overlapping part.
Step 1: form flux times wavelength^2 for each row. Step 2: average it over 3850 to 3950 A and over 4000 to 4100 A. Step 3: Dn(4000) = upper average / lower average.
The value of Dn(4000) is 1.3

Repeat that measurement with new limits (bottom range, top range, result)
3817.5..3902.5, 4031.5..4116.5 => 1.48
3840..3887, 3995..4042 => 1.38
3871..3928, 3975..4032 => 1.25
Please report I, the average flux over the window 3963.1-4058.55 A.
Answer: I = 1.09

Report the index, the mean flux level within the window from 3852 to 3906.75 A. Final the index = 0.898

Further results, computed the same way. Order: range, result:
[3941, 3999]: 0.957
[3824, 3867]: 0.811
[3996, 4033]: 1.14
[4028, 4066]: 1.19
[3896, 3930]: 1.03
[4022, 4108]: 1.12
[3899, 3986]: 0.943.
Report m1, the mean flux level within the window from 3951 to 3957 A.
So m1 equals 1.09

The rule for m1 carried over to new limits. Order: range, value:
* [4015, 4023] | 1.18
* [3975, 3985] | 1.03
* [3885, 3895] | 0.749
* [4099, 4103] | 0.934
